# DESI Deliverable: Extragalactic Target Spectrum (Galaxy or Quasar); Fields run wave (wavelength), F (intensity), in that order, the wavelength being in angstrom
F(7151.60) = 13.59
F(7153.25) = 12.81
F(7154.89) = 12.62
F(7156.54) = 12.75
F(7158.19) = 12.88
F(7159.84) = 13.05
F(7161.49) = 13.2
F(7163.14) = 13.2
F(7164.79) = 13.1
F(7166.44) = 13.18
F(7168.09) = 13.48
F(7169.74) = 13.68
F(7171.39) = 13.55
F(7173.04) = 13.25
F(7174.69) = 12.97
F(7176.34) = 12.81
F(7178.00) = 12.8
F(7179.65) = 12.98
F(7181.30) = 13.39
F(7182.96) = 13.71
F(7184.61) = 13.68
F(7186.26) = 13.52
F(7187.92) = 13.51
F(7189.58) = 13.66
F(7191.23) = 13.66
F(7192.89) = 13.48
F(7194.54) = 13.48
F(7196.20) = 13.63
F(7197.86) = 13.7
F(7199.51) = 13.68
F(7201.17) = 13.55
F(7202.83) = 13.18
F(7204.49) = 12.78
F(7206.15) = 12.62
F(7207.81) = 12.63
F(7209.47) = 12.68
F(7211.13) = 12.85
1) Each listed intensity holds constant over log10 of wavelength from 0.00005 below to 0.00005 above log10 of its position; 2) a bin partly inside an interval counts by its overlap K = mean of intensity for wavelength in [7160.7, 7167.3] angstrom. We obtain 13.2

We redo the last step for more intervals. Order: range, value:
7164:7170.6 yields 13.4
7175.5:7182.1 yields 13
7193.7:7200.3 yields 13.6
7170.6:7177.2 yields 13.1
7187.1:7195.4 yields 13.6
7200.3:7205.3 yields 13.2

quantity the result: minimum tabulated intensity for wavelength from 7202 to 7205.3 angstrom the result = 12.78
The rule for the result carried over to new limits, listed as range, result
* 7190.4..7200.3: 13.48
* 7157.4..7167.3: 12.88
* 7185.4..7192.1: 13.51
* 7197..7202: 13.55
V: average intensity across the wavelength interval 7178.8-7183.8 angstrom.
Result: 13.4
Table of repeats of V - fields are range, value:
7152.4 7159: 12.8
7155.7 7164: 13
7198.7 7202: 13.6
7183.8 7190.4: 13.6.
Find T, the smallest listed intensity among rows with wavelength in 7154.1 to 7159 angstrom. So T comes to 12.62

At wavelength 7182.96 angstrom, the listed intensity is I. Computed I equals 13.71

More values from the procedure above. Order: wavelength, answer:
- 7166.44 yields 13.18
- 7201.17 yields 13.55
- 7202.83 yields 13.18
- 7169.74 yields 13.68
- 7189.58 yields 13.66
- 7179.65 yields 12.98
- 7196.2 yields 13.63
